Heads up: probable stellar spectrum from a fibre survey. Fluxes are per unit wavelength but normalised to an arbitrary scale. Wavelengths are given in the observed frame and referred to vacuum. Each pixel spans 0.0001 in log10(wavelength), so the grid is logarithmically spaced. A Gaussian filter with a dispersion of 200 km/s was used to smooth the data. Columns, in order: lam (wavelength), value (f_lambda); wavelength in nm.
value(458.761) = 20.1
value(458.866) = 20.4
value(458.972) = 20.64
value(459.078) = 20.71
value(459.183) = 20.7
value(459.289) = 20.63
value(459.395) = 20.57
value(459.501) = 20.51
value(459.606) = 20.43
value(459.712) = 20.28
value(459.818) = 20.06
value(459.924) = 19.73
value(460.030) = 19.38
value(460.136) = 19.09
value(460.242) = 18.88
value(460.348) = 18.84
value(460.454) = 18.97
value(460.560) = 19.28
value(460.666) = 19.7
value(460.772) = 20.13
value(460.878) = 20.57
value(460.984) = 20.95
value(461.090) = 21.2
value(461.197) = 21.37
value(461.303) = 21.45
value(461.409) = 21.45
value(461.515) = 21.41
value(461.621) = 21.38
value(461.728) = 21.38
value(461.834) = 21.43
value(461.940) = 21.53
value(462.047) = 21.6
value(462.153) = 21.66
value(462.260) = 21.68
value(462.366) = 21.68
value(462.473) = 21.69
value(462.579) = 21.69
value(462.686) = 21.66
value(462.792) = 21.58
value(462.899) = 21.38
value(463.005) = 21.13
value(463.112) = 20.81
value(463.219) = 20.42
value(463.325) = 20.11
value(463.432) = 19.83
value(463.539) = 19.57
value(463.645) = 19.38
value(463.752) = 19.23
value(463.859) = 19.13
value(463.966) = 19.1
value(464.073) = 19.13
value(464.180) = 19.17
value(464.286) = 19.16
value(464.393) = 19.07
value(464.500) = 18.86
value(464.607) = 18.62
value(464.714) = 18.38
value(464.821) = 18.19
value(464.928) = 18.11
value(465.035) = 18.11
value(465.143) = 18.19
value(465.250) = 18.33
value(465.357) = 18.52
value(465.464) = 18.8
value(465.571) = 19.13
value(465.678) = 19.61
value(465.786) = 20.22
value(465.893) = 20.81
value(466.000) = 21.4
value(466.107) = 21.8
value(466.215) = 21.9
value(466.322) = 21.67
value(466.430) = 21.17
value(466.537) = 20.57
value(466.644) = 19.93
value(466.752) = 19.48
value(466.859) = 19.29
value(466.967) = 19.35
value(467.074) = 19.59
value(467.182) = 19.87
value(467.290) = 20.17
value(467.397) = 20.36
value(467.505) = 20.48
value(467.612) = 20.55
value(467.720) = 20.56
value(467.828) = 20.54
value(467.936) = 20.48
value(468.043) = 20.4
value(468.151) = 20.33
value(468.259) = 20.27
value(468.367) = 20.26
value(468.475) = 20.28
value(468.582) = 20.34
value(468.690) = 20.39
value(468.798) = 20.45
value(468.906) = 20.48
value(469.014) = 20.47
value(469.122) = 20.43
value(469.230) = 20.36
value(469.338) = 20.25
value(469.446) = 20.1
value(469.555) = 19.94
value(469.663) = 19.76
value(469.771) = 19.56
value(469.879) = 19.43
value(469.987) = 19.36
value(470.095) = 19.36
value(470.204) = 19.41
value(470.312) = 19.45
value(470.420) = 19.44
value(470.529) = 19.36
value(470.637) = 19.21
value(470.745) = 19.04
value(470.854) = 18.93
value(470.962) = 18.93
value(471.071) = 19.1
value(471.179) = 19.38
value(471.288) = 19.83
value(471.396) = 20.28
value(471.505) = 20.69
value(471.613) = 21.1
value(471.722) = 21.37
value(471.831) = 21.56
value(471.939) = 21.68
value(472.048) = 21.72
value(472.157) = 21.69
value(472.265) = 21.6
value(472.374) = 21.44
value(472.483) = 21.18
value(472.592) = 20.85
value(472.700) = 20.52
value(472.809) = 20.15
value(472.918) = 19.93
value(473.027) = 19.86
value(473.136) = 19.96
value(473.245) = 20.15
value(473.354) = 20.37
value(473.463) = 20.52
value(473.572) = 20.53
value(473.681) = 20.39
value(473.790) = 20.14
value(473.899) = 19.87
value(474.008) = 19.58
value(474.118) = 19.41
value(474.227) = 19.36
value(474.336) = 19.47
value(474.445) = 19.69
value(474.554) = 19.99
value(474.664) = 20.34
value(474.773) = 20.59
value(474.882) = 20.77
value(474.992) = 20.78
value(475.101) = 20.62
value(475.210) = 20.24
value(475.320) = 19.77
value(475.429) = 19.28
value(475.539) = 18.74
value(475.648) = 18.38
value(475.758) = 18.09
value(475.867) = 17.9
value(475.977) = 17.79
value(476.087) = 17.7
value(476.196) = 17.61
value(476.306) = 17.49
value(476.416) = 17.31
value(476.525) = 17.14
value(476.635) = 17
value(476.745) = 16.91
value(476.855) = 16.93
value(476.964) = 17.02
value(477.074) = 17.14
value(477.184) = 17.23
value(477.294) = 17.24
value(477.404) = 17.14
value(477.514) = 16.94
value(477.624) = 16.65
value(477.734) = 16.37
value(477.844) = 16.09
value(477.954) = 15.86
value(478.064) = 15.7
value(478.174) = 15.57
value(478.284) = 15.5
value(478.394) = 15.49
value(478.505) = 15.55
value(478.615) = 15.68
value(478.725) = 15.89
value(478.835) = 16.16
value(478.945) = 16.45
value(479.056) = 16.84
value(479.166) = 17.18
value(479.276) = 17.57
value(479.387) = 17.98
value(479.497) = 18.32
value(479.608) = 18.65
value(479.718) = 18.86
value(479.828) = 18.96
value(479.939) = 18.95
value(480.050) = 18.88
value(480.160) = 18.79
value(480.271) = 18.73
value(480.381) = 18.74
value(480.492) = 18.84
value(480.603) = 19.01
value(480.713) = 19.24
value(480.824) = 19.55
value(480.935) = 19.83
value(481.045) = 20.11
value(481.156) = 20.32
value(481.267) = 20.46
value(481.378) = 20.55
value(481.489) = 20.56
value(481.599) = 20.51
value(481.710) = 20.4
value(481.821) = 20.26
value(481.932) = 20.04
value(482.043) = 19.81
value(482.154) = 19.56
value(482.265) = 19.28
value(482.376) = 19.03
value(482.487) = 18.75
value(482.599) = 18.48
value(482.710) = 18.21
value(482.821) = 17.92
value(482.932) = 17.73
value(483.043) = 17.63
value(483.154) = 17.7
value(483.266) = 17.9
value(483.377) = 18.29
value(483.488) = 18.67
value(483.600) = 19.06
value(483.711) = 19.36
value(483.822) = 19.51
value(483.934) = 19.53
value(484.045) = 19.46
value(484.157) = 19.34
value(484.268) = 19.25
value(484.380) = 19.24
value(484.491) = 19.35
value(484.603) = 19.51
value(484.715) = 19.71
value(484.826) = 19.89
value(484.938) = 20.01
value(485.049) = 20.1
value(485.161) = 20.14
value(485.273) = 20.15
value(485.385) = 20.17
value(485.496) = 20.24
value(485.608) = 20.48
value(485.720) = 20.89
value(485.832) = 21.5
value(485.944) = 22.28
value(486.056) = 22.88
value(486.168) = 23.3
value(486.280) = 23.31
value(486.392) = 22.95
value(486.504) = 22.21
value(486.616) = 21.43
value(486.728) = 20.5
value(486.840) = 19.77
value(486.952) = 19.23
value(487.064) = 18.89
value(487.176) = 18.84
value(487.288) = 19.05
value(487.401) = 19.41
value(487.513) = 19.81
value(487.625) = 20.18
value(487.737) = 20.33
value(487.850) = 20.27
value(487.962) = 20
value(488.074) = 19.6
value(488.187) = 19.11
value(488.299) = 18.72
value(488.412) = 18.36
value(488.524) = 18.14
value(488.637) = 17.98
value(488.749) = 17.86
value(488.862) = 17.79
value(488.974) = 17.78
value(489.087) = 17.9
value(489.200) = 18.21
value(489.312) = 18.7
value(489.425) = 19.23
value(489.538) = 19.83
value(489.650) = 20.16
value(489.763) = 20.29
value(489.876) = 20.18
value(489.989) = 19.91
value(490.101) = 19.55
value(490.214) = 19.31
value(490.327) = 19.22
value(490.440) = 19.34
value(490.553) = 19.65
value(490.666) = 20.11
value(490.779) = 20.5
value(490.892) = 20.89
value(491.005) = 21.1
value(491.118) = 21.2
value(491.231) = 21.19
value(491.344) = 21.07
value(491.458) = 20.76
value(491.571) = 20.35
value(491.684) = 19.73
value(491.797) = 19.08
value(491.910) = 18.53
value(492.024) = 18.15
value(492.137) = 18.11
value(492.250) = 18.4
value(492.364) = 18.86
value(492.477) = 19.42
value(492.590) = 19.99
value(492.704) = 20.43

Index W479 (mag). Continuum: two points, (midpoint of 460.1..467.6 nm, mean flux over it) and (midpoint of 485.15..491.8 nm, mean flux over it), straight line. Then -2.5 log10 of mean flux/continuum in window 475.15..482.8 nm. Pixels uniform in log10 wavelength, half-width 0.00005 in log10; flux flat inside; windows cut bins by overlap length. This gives 0.112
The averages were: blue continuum 20.1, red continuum 20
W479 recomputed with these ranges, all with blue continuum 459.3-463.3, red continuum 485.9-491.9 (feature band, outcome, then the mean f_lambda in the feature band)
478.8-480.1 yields 0.131 mag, 17.9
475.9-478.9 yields 0.214 mag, 16.6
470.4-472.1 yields 0.018 mag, 20.1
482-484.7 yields 0.069 mag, 18.9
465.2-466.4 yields 0.020 mag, 20.2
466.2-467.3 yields 0.019 mag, 20.2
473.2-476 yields 0.033 mag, 19.7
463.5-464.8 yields 0.087 mag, 19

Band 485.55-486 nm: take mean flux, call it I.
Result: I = 21.3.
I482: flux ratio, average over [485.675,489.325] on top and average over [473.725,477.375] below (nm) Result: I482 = 1.07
